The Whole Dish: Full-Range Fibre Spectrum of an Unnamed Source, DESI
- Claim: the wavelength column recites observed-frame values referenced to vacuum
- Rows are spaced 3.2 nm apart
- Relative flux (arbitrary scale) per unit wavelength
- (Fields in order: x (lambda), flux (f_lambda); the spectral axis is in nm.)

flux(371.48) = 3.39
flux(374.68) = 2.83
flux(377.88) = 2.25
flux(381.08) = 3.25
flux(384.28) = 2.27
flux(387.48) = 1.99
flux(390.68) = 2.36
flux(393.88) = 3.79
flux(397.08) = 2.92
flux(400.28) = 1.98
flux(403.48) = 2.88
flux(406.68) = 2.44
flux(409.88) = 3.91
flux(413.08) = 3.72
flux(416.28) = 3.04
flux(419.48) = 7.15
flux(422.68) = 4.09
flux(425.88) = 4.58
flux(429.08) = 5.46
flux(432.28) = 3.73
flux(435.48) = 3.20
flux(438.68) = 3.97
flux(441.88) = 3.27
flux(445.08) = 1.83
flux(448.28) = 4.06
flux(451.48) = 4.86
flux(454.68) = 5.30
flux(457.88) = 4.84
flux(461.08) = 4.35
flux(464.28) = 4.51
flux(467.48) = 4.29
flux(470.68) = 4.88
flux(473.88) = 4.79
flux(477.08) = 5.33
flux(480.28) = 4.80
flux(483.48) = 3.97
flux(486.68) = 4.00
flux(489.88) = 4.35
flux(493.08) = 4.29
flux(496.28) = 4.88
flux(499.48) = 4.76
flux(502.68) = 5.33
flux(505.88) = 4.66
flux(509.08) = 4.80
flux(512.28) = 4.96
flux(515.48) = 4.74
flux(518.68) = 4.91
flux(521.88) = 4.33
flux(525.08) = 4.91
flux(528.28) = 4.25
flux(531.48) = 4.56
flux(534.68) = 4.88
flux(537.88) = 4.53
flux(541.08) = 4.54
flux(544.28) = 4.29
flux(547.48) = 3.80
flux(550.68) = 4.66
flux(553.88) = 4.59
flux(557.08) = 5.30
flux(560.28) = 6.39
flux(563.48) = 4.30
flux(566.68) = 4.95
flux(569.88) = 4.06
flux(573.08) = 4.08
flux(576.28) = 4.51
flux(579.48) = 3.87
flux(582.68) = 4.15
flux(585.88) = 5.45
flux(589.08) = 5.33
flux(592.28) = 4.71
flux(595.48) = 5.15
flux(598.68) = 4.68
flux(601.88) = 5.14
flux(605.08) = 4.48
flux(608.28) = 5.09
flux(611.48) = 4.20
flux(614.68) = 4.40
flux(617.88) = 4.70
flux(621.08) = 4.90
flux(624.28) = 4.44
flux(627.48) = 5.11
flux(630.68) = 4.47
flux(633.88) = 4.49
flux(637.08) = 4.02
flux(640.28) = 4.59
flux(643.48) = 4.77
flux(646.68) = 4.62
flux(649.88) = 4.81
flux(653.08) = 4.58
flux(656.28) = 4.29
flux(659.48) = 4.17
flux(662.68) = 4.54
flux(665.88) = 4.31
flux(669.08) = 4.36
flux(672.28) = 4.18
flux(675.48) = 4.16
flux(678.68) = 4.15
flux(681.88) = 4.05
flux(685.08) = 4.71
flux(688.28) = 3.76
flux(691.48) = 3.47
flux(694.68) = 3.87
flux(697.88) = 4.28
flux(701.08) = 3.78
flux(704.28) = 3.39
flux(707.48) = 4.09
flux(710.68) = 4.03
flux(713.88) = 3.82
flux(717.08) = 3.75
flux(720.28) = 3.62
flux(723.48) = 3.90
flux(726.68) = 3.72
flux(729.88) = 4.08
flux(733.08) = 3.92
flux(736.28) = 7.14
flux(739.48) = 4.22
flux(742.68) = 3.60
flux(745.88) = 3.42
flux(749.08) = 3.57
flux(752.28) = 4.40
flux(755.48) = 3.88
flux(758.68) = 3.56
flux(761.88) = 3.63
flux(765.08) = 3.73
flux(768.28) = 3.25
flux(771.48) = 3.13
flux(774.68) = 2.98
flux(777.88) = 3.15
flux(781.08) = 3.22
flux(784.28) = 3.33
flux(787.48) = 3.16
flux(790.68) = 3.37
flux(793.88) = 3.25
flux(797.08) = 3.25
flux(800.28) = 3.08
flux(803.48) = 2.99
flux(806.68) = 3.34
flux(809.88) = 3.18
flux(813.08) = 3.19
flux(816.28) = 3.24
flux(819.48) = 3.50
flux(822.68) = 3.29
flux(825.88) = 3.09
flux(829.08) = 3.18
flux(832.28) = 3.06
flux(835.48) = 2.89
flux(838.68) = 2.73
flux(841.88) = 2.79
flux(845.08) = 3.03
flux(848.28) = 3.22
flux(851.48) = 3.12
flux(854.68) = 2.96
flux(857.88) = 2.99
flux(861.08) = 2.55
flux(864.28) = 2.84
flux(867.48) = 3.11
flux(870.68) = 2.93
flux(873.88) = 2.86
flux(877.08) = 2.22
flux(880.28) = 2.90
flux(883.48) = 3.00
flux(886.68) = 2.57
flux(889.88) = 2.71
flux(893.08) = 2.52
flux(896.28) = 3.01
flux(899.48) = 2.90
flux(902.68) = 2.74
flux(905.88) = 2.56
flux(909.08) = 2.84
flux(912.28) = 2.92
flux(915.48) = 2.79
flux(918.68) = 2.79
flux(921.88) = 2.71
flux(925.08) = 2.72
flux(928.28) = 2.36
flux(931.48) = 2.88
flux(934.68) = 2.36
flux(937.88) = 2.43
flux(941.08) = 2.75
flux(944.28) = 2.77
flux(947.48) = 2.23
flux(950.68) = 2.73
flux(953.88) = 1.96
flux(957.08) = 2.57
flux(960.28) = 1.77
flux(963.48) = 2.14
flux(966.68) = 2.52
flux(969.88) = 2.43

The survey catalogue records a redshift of 0.12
